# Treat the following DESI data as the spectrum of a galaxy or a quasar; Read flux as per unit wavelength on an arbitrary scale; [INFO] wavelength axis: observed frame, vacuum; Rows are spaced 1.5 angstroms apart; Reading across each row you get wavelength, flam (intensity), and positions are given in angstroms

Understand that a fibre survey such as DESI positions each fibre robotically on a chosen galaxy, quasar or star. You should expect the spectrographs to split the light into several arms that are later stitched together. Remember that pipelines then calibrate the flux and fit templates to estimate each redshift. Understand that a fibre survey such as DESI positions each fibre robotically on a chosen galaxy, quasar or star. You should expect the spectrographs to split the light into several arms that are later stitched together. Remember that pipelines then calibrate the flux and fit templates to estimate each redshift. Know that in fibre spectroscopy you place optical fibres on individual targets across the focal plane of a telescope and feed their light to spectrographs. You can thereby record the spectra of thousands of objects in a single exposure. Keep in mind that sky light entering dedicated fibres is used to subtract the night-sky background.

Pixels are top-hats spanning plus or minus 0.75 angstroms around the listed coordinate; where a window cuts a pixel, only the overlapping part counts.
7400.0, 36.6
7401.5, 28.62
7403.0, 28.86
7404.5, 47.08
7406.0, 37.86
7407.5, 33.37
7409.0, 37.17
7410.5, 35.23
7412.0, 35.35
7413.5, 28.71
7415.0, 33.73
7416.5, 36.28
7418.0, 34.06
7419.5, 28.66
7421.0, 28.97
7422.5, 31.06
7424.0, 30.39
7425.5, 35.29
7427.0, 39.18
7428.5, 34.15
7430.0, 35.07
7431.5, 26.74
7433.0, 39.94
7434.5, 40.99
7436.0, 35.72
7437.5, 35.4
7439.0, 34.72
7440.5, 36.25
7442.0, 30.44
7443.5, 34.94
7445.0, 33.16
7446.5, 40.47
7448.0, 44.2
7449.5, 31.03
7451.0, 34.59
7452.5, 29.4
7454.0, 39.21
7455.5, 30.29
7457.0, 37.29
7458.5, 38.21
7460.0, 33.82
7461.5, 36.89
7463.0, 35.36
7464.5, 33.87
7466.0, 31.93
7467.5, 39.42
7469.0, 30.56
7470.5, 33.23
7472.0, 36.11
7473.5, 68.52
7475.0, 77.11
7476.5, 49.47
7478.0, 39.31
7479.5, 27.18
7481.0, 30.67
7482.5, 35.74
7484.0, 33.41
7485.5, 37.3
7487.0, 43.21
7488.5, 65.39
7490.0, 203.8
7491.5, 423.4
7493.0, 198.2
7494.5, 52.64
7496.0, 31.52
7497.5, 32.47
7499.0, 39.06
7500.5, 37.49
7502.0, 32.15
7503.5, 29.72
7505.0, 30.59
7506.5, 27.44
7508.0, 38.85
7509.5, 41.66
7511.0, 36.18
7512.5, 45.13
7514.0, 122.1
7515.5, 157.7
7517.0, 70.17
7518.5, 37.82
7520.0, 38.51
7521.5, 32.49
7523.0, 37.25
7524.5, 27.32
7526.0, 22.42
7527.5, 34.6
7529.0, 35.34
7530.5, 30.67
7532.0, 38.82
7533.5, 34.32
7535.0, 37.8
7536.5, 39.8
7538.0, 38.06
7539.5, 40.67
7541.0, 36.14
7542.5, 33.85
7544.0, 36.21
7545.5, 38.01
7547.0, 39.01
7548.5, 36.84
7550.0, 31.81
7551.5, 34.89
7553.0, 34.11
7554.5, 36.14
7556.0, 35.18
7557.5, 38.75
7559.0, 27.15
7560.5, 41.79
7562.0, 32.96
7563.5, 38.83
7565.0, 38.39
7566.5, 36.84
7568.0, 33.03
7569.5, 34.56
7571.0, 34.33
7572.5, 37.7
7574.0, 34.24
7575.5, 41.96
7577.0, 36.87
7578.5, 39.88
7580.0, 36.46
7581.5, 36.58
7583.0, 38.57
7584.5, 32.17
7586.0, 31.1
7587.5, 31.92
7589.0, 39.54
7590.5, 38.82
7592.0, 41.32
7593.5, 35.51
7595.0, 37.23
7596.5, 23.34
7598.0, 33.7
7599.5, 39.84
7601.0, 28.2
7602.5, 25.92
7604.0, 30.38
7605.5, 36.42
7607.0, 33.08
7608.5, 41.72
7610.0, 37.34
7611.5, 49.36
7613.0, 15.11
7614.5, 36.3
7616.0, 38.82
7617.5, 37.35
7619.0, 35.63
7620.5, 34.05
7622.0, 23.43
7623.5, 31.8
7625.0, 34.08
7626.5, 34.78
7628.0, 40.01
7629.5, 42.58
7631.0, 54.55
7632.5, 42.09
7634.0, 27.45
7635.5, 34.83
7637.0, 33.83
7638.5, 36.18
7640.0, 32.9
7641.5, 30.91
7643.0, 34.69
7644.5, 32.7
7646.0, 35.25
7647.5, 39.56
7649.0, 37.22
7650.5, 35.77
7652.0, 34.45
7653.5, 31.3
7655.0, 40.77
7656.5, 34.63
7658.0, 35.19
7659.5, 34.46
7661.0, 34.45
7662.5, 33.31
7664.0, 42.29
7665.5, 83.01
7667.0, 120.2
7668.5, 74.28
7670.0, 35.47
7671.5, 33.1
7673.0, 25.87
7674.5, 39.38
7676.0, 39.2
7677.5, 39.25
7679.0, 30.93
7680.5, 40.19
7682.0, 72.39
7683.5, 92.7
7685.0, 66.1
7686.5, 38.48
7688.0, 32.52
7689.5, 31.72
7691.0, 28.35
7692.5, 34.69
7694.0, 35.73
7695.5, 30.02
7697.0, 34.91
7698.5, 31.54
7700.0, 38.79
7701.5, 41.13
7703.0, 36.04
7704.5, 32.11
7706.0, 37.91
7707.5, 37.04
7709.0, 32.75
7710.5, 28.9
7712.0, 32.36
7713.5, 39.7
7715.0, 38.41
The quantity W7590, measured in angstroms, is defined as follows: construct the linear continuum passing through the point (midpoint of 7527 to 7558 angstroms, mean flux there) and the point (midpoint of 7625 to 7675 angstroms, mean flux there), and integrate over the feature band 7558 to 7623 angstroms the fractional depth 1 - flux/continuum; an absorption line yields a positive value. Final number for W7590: 5.5 angstroms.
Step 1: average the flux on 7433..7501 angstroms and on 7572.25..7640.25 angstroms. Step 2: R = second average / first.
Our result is 0.66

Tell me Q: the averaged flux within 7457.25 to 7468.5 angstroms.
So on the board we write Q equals 35.6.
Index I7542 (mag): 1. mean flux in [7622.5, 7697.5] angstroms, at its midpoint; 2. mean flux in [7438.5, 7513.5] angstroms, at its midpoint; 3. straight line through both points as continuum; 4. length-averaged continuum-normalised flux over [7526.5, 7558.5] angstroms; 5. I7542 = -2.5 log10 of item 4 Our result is 0.322 mag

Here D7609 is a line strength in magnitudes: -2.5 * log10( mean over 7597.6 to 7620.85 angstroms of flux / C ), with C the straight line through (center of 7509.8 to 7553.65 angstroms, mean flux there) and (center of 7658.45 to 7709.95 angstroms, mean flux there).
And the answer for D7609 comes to 0.26 mag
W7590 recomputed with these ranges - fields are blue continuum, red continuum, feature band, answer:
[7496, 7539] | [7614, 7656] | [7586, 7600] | 1.2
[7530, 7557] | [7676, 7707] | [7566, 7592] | 0.8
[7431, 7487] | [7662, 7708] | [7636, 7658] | 4.4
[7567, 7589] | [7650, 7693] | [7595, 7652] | 7.8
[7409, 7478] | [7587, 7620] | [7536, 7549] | -0.8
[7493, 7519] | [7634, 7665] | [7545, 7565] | 5.2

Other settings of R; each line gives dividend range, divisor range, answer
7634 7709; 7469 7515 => 0.62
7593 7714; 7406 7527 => 0.80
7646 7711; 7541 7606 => 1.19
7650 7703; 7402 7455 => 1.25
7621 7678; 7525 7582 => 1.12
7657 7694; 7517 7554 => 1.31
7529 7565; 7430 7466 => 1.03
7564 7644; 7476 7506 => 0.48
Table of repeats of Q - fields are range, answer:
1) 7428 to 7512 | 50.3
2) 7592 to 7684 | 39.4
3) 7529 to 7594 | 36.3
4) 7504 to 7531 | 48.1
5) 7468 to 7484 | 42.3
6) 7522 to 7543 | 34.8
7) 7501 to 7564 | 41.2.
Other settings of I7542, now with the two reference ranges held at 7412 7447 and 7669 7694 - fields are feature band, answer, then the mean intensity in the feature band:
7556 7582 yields 0.07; 36.5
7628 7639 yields 0.06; 38.9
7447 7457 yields -0.01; 35.1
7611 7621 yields 0.16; 34.9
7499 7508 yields 0.12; 32.7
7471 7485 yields -0.22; 43.9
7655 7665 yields 0.13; 37.3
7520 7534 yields 0.14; 32.9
